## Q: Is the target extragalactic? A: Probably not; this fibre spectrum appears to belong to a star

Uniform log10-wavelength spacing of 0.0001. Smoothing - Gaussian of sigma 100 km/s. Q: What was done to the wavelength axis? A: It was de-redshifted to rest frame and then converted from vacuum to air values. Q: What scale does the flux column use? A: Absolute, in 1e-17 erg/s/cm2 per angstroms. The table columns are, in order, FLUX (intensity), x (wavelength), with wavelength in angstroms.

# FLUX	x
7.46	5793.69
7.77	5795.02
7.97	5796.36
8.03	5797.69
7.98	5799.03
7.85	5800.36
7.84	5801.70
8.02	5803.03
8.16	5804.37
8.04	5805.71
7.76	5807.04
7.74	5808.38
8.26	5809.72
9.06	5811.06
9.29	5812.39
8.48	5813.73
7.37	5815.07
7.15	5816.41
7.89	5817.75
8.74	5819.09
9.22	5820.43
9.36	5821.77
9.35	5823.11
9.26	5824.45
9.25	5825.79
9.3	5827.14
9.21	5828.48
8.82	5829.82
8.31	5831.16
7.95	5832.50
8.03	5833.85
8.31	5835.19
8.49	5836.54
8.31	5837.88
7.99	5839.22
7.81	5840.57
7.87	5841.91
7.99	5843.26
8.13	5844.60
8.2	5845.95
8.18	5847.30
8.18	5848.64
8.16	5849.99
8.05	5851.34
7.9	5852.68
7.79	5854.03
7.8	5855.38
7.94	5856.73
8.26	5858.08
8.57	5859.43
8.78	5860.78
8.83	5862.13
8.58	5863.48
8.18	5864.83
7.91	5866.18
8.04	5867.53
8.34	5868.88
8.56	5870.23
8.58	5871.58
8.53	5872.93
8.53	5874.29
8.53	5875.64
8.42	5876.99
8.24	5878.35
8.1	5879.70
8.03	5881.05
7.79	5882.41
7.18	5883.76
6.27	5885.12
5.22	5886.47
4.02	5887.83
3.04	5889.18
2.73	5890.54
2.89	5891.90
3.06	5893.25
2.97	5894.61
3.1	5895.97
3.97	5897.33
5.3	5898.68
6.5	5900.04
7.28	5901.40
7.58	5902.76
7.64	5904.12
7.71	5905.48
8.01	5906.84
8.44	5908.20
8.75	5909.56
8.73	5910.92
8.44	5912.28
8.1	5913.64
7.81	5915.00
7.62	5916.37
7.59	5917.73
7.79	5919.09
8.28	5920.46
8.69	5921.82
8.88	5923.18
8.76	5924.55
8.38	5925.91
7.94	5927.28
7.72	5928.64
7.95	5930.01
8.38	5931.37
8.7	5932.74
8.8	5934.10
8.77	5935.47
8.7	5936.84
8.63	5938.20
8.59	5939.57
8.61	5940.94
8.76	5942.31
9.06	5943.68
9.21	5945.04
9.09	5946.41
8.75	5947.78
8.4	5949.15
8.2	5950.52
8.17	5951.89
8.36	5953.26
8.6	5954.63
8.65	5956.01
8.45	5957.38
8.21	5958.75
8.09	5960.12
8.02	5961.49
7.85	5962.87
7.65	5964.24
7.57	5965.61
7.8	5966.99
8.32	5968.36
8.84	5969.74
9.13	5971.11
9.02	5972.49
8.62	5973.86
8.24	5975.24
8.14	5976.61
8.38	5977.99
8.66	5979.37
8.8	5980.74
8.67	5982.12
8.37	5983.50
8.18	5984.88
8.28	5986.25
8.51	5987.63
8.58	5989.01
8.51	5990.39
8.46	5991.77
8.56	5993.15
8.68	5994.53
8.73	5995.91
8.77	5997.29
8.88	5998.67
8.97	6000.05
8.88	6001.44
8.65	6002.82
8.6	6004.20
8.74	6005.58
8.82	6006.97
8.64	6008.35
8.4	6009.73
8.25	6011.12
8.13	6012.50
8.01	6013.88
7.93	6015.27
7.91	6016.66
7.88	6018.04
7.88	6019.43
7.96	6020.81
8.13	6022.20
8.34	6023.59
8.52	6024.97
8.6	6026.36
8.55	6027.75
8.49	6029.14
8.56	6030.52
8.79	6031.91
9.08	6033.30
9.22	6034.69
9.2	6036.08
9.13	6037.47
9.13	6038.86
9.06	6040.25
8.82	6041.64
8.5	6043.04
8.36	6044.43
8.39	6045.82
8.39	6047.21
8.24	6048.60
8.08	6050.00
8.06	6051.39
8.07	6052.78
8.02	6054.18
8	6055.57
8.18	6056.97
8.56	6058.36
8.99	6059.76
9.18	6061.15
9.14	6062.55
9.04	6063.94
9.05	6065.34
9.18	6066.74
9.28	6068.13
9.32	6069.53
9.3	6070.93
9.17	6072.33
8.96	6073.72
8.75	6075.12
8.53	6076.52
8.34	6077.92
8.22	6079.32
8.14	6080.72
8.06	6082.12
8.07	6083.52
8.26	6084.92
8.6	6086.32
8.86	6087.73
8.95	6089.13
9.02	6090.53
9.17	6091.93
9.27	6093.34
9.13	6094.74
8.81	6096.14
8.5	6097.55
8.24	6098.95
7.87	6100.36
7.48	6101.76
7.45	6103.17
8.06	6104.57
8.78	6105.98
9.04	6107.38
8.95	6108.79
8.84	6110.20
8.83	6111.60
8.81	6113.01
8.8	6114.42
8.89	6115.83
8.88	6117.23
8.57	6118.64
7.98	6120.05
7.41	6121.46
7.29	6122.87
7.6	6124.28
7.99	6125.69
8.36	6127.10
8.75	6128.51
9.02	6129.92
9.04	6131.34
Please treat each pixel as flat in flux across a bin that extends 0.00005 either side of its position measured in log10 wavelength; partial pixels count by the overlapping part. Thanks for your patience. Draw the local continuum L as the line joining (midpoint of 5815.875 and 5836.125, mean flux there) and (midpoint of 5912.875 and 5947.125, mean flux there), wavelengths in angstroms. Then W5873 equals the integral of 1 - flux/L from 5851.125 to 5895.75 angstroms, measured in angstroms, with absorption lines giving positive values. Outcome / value 7.7 angstroms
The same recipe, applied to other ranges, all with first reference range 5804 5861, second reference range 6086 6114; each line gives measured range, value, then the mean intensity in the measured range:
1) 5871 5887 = 1.1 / 7.8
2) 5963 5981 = 0.3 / 8.37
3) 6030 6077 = -1.0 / 8.76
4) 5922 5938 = 0.0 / 8.47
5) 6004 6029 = 0.7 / 8.29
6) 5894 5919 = 4.2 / 7.01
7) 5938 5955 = -0.4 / 8.65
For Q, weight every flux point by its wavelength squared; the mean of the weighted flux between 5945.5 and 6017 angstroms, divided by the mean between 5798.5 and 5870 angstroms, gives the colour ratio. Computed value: 1.1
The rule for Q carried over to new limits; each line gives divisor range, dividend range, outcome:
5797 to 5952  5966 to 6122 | 1.15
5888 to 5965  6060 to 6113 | 1.21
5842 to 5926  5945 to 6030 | 1.18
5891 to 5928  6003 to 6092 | 1.28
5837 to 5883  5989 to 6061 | 1.10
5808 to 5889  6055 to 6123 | 1.15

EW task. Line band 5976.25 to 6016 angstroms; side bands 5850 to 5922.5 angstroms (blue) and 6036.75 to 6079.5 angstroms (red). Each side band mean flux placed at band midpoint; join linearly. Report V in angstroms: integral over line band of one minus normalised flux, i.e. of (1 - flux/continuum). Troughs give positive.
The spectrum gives -1.74 angstroms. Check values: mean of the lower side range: 7.23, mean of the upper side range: 8.7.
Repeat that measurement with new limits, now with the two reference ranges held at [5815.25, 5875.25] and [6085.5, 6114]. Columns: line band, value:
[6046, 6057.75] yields 0.6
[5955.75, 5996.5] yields 0.5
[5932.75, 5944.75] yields -0.4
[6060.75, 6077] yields -0.9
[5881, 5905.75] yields 9.2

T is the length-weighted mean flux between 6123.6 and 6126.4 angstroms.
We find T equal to 7.8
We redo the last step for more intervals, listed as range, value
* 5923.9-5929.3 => 8.2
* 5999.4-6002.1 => 8.9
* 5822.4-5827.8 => 9.28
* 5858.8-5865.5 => 8.59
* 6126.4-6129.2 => 8.56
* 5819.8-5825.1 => 9.3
